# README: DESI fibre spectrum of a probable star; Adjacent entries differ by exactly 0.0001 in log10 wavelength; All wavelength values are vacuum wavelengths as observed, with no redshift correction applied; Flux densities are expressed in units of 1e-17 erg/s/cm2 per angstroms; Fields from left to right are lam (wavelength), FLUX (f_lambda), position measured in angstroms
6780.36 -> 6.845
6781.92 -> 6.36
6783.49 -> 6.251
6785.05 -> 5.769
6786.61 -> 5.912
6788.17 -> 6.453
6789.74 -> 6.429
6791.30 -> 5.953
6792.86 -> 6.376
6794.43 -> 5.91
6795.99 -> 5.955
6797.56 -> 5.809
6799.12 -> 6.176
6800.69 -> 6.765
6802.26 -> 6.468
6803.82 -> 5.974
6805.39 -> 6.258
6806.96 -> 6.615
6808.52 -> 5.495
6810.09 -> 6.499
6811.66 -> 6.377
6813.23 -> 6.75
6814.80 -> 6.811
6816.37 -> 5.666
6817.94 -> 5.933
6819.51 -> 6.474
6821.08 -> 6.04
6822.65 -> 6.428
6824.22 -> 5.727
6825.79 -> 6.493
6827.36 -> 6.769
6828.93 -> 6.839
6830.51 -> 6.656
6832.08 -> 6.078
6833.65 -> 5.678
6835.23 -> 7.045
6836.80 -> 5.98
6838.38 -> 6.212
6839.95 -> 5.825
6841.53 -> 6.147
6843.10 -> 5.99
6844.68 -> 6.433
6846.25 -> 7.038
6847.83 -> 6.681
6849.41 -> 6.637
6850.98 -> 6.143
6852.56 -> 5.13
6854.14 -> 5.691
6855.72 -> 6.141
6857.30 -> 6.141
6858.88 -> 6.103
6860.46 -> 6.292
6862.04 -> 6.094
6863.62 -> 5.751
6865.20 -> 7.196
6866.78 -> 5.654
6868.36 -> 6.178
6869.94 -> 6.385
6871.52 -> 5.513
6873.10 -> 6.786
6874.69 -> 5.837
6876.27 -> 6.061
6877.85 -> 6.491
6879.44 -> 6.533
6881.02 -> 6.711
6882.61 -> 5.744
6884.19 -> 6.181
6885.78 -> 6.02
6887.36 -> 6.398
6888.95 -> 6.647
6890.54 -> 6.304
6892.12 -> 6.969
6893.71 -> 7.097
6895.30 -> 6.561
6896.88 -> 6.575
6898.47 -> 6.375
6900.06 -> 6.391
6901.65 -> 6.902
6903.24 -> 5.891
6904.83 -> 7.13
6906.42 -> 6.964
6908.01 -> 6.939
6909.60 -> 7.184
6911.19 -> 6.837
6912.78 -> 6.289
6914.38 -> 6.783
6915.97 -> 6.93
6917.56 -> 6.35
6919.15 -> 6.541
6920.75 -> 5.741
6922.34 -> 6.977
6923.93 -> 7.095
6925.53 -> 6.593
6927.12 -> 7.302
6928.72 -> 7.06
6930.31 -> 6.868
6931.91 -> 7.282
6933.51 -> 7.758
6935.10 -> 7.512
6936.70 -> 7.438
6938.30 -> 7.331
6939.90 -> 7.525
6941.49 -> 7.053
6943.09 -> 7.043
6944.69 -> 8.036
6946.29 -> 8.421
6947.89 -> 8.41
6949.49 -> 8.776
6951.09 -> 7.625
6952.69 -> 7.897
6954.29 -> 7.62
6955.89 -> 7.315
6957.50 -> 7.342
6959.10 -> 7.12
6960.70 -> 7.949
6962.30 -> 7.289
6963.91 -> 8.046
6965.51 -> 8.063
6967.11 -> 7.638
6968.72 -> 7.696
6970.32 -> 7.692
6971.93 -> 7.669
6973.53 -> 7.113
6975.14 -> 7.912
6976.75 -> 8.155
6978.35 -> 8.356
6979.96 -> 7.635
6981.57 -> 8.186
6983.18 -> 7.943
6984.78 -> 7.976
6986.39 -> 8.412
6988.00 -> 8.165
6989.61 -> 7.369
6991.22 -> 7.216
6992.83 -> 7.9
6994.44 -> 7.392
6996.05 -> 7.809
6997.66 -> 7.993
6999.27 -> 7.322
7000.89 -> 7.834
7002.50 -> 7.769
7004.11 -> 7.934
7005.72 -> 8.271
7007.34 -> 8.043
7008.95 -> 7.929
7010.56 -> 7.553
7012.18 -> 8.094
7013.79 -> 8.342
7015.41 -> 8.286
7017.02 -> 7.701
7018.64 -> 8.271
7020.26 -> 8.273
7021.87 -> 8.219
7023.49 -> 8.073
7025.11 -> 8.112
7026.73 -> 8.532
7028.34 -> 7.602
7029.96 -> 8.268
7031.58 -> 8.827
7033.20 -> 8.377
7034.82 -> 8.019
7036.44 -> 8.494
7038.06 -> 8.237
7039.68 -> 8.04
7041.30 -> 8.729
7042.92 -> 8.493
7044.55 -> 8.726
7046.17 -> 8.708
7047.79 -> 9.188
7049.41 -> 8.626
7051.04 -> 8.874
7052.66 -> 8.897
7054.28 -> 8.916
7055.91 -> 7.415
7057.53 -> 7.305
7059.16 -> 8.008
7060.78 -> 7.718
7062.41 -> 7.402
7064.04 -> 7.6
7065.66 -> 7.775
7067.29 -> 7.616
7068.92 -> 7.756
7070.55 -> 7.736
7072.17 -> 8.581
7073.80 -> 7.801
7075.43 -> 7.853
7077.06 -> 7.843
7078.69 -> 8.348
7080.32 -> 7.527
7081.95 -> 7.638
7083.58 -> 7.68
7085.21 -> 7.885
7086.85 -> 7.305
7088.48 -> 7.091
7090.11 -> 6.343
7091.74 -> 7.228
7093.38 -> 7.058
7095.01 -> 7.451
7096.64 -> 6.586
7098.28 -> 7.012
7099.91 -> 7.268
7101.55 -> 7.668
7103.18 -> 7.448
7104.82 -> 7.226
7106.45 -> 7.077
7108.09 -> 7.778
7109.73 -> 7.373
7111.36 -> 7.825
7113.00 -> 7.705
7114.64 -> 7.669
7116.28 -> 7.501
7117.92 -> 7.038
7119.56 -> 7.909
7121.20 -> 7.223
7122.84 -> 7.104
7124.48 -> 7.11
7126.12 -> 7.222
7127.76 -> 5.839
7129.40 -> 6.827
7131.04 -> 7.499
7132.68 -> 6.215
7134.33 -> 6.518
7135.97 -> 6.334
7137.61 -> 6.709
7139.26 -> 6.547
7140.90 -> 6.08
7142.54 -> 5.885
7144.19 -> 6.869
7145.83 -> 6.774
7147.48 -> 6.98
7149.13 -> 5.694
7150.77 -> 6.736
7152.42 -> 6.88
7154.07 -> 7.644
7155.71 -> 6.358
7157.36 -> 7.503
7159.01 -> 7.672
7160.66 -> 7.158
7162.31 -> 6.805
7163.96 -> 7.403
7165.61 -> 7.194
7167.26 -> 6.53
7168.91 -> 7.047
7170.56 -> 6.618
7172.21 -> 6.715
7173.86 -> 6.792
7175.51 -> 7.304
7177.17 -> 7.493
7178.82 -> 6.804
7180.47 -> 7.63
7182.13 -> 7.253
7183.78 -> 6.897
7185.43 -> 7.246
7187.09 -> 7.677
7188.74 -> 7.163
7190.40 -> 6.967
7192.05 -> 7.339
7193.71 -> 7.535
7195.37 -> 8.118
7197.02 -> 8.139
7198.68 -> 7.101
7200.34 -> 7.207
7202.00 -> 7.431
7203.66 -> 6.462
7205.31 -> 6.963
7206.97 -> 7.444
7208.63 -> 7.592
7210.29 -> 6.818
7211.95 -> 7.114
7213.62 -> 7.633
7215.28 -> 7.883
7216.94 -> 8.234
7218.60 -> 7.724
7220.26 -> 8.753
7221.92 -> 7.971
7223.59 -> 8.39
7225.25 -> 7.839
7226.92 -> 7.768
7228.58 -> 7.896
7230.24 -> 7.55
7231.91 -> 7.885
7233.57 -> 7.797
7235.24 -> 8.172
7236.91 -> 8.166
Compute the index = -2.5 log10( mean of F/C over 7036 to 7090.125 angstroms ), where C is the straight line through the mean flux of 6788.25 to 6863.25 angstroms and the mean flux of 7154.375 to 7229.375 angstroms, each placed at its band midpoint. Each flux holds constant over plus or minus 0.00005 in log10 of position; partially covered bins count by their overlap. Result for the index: -0.15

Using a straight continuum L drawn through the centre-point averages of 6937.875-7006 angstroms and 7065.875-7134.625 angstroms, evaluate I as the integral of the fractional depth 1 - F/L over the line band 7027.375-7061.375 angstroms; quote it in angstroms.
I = -3.7 angstroms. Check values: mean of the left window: 7.77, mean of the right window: 7.37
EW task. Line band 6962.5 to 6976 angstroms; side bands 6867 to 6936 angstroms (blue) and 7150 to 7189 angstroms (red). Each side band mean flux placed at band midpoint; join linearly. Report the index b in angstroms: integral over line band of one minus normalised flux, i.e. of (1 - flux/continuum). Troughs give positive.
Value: -1.9 angstroms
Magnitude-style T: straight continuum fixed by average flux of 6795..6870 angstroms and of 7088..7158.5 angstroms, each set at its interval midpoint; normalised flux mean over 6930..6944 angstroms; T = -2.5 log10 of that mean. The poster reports -0.13 mag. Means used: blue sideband 6.24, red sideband 7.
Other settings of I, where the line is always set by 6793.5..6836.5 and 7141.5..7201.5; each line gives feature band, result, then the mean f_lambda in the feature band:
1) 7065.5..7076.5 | -1.64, 7.88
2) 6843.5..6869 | 0.68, 6.2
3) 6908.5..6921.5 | -0.17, 6.59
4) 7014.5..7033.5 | -4.09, 8.21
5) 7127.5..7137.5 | 0.58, 6.59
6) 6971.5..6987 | -2.99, 7.94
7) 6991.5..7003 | -1.72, 7.69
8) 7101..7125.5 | -1.71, 7.44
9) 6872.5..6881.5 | 0.05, 6.38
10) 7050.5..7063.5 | -2.31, 8.04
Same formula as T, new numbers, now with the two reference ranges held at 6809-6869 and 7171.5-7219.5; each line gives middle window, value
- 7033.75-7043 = -0.211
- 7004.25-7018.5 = -0.185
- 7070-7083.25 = -0.137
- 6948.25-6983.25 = -0.172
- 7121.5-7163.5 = 0.063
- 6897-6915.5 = -0.040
